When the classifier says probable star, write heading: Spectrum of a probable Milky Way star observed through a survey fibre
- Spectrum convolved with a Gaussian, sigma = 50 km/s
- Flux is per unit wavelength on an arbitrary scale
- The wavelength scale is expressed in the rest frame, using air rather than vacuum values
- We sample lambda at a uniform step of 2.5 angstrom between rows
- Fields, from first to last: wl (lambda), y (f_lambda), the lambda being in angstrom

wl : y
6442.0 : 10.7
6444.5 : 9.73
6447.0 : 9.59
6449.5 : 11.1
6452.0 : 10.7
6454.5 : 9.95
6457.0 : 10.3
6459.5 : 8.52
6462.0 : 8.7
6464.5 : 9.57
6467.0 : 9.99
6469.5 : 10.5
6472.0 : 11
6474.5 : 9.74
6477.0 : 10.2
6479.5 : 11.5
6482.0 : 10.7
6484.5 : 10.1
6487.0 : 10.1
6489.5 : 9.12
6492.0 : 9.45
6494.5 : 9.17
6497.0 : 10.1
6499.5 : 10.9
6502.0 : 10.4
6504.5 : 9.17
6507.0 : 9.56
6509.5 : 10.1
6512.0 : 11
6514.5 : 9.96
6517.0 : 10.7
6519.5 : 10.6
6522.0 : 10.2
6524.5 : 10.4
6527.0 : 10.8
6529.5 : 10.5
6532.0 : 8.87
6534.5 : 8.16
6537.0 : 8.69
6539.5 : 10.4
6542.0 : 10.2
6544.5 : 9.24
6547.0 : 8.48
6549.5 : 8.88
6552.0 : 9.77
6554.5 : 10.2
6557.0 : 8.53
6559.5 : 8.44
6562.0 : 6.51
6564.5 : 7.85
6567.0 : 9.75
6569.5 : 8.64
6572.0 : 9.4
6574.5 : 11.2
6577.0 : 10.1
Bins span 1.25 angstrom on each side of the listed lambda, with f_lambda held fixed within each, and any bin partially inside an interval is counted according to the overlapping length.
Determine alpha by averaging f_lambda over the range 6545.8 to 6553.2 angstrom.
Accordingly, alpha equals 9.04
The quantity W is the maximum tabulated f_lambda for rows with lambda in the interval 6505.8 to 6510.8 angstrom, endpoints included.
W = 10.1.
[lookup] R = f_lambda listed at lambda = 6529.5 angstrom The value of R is 10.5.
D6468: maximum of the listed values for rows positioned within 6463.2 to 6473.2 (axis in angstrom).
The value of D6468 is 11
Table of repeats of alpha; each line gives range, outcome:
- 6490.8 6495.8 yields 9.32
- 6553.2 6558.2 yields 9.38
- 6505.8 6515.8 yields 10.2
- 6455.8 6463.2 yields 9.17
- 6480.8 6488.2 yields 10.3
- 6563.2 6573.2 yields 8.9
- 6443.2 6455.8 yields 10.2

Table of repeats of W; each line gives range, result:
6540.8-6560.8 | 10.2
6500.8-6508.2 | 10.4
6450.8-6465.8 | 10.7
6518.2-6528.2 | 10.8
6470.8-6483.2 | 11.5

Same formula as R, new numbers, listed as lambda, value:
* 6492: 9.45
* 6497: 10.1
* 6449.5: 11.1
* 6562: 6.51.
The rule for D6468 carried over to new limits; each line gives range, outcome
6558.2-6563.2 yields 8.44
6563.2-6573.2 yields 9.75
